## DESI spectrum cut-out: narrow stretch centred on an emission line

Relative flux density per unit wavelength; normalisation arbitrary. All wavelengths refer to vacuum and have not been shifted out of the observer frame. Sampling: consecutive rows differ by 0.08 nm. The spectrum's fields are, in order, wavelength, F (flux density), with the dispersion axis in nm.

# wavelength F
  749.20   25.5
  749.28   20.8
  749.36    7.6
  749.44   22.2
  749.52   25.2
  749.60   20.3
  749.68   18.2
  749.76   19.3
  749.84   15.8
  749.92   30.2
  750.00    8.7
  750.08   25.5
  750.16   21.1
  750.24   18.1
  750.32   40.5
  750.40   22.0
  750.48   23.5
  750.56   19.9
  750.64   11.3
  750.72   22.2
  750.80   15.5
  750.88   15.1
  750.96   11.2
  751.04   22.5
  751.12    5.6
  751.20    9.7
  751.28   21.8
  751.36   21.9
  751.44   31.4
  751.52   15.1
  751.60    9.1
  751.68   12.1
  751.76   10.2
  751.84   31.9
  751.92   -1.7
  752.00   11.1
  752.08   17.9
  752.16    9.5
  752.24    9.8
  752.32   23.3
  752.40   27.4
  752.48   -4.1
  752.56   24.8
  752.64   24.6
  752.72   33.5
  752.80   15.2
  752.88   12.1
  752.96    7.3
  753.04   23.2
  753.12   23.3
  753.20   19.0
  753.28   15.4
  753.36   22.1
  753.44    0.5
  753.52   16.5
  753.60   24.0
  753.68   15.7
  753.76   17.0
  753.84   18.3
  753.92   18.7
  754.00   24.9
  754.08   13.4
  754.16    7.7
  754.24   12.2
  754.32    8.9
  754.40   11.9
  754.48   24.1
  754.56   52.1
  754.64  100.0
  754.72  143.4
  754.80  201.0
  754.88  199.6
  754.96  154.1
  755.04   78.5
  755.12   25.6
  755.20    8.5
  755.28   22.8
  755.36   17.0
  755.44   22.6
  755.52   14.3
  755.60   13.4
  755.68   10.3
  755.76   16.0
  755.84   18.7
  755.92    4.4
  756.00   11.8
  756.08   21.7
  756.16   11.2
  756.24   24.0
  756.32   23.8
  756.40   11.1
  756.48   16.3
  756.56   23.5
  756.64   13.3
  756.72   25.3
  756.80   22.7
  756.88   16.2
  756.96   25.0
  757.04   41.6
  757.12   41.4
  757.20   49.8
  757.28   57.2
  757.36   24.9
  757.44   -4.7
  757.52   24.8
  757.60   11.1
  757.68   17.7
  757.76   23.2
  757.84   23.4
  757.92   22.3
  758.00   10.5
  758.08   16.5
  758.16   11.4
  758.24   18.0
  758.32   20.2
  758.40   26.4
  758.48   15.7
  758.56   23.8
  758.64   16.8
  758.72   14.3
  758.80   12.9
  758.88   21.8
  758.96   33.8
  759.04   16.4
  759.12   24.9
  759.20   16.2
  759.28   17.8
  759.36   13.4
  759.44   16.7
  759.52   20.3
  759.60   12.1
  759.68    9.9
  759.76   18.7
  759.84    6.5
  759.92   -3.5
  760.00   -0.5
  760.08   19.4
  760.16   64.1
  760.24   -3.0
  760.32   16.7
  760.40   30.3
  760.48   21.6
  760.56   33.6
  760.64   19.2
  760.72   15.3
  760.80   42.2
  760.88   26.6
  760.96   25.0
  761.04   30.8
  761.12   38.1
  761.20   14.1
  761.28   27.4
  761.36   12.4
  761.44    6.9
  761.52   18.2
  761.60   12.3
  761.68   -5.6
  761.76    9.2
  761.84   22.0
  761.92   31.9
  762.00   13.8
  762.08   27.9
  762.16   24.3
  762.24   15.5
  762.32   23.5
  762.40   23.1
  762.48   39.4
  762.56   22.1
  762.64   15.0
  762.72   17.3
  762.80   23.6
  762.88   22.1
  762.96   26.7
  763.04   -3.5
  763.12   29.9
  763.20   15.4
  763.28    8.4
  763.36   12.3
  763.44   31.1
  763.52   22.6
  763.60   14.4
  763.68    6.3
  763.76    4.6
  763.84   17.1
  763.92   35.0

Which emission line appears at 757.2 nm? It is [N II]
